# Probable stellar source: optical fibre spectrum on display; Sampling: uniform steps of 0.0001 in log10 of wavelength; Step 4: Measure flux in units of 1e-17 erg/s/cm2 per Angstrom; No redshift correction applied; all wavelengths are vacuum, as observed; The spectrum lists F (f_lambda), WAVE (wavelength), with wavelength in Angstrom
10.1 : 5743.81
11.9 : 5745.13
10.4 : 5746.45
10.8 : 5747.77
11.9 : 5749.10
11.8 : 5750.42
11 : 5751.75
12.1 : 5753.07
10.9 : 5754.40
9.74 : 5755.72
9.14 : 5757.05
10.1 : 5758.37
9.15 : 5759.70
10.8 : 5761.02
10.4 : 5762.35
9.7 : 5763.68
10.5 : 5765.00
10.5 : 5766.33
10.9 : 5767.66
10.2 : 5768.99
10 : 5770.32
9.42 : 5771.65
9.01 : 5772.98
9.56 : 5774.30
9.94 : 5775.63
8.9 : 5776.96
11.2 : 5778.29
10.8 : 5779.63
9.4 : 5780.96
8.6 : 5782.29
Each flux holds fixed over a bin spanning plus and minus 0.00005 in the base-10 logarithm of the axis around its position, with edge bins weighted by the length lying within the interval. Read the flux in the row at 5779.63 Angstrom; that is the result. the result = 10.8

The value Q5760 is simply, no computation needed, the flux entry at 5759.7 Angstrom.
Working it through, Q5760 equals 9.15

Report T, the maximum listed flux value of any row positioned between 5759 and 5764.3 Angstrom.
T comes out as 10.8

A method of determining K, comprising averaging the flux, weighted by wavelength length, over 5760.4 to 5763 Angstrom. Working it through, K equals 10.6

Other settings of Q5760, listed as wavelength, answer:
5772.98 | 9.01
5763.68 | 9.7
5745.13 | 11.9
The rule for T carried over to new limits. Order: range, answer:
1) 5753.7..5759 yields 10.9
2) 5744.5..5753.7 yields 12.1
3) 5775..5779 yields 11.2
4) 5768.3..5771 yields 10.2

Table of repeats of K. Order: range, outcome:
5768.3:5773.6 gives 9.66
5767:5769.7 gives 10.5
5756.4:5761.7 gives 9.81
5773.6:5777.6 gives 9.49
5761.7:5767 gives 10.3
